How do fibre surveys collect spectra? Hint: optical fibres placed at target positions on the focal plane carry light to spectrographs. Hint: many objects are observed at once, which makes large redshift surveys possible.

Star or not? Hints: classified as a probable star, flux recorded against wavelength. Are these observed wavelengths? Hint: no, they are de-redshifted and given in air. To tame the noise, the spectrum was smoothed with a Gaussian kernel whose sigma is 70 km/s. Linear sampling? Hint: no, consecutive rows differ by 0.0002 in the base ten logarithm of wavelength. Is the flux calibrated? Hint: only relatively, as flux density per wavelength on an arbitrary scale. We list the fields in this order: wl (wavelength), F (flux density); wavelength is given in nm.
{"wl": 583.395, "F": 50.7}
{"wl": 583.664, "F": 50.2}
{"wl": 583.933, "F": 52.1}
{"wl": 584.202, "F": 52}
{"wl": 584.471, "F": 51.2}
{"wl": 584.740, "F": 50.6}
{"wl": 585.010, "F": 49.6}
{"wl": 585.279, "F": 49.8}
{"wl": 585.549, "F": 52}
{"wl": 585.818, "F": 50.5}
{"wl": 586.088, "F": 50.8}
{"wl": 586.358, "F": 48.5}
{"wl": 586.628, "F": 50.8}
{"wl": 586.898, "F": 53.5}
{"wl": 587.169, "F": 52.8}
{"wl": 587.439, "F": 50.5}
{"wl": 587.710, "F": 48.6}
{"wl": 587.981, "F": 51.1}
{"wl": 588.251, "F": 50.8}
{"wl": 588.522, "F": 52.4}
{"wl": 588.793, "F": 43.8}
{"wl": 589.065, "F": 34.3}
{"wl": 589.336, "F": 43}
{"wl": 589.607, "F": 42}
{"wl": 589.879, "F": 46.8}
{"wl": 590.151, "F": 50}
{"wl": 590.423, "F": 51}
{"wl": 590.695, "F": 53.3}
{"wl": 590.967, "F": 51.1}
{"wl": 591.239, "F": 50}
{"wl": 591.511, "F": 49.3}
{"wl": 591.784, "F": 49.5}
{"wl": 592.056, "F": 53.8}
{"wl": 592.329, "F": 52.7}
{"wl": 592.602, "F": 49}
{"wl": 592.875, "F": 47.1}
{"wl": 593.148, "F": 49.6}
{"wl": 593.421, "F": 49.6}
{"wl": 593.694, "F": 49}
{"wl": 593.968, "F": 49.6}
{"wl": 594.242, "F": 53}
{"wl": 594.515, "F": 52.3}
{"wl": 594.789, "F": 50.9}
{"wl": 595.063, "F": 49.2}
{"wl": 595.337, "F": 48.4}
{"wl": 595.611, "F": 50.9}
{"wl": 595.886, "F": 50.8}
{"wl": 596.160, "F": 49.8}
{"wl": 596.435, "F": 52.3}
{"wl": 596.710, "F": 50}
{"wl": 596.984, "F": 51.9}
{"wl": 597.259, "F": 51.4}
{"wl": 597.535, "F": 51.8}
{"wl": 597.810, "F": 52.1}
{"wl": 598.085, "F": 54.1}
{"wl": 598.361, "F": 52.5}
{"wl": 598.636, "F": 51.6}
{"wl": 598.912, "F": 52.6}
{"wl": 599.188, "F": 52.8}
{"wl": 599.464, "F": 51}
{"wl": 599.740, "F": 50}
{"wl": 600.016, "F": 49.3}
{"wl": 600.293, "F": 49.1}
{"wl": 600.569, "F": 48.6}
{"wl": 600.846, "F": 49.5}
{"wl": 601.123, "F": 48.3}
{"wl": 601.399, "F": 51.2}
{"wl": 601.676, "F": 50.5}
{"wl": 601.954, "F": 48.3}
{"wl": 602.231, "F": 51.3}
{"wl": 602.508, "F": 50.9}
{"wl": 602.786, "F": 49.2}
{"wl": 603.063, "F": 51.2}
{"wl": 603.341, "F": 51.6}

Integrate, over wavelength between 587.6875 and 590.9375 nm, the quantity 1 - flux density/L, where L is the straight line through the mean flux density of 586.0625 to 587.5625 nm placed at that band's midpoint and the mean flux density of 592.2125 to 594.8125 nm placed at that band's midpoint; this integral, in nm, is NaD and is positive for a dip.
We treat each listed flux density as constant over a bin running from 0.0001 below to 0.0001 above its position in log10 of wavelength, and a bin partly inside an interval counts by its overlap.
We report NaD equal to 0.22 nm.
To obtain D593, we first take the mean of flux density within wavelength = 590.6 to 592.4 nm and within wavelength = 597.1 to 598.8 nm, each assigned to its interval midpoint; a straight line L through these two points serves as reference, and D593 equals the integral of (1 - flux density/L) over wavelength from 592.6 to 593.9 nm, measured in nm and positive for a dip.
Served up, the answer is 0.07 nm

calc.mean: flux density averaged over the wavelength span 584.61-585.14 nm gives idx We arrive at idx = 50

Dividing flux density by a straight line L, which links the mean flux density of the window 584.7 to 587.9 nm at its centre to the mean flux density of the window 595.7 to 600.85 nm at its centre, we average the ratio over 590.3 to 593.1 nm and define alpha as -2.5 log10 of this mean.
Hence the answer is 0.01 mag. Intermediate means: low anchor 50.7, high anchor 51.1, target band 50.6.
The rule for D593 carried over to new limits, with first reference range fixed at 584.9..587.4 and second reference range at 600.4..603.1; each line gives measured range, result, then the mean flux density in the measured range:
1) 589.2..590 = 0.108 nm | 43.9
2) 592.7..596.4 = 0.021 nm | 50.1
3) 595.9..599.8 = -0.123 nm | 51.7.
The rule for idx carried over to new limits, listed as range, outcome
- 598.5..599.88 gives 51.6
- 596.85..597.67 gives 51.6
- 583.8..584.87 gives 51.5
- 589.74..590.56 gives 49.2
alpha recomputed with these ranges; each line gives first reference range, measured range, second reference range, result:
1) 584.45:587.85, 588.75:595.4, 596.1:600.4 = 0.05 mag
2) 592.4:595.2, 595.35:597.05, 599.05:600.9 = -0.02 mag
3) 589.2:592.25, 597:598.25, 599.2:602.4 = -0.06 mag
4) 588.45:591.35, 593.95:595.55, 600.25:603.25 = -0.06 mag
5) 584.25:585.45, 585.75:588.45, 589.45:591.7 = -0.02 mag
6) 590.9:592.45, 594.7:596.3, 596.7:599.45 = 0.04 mag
